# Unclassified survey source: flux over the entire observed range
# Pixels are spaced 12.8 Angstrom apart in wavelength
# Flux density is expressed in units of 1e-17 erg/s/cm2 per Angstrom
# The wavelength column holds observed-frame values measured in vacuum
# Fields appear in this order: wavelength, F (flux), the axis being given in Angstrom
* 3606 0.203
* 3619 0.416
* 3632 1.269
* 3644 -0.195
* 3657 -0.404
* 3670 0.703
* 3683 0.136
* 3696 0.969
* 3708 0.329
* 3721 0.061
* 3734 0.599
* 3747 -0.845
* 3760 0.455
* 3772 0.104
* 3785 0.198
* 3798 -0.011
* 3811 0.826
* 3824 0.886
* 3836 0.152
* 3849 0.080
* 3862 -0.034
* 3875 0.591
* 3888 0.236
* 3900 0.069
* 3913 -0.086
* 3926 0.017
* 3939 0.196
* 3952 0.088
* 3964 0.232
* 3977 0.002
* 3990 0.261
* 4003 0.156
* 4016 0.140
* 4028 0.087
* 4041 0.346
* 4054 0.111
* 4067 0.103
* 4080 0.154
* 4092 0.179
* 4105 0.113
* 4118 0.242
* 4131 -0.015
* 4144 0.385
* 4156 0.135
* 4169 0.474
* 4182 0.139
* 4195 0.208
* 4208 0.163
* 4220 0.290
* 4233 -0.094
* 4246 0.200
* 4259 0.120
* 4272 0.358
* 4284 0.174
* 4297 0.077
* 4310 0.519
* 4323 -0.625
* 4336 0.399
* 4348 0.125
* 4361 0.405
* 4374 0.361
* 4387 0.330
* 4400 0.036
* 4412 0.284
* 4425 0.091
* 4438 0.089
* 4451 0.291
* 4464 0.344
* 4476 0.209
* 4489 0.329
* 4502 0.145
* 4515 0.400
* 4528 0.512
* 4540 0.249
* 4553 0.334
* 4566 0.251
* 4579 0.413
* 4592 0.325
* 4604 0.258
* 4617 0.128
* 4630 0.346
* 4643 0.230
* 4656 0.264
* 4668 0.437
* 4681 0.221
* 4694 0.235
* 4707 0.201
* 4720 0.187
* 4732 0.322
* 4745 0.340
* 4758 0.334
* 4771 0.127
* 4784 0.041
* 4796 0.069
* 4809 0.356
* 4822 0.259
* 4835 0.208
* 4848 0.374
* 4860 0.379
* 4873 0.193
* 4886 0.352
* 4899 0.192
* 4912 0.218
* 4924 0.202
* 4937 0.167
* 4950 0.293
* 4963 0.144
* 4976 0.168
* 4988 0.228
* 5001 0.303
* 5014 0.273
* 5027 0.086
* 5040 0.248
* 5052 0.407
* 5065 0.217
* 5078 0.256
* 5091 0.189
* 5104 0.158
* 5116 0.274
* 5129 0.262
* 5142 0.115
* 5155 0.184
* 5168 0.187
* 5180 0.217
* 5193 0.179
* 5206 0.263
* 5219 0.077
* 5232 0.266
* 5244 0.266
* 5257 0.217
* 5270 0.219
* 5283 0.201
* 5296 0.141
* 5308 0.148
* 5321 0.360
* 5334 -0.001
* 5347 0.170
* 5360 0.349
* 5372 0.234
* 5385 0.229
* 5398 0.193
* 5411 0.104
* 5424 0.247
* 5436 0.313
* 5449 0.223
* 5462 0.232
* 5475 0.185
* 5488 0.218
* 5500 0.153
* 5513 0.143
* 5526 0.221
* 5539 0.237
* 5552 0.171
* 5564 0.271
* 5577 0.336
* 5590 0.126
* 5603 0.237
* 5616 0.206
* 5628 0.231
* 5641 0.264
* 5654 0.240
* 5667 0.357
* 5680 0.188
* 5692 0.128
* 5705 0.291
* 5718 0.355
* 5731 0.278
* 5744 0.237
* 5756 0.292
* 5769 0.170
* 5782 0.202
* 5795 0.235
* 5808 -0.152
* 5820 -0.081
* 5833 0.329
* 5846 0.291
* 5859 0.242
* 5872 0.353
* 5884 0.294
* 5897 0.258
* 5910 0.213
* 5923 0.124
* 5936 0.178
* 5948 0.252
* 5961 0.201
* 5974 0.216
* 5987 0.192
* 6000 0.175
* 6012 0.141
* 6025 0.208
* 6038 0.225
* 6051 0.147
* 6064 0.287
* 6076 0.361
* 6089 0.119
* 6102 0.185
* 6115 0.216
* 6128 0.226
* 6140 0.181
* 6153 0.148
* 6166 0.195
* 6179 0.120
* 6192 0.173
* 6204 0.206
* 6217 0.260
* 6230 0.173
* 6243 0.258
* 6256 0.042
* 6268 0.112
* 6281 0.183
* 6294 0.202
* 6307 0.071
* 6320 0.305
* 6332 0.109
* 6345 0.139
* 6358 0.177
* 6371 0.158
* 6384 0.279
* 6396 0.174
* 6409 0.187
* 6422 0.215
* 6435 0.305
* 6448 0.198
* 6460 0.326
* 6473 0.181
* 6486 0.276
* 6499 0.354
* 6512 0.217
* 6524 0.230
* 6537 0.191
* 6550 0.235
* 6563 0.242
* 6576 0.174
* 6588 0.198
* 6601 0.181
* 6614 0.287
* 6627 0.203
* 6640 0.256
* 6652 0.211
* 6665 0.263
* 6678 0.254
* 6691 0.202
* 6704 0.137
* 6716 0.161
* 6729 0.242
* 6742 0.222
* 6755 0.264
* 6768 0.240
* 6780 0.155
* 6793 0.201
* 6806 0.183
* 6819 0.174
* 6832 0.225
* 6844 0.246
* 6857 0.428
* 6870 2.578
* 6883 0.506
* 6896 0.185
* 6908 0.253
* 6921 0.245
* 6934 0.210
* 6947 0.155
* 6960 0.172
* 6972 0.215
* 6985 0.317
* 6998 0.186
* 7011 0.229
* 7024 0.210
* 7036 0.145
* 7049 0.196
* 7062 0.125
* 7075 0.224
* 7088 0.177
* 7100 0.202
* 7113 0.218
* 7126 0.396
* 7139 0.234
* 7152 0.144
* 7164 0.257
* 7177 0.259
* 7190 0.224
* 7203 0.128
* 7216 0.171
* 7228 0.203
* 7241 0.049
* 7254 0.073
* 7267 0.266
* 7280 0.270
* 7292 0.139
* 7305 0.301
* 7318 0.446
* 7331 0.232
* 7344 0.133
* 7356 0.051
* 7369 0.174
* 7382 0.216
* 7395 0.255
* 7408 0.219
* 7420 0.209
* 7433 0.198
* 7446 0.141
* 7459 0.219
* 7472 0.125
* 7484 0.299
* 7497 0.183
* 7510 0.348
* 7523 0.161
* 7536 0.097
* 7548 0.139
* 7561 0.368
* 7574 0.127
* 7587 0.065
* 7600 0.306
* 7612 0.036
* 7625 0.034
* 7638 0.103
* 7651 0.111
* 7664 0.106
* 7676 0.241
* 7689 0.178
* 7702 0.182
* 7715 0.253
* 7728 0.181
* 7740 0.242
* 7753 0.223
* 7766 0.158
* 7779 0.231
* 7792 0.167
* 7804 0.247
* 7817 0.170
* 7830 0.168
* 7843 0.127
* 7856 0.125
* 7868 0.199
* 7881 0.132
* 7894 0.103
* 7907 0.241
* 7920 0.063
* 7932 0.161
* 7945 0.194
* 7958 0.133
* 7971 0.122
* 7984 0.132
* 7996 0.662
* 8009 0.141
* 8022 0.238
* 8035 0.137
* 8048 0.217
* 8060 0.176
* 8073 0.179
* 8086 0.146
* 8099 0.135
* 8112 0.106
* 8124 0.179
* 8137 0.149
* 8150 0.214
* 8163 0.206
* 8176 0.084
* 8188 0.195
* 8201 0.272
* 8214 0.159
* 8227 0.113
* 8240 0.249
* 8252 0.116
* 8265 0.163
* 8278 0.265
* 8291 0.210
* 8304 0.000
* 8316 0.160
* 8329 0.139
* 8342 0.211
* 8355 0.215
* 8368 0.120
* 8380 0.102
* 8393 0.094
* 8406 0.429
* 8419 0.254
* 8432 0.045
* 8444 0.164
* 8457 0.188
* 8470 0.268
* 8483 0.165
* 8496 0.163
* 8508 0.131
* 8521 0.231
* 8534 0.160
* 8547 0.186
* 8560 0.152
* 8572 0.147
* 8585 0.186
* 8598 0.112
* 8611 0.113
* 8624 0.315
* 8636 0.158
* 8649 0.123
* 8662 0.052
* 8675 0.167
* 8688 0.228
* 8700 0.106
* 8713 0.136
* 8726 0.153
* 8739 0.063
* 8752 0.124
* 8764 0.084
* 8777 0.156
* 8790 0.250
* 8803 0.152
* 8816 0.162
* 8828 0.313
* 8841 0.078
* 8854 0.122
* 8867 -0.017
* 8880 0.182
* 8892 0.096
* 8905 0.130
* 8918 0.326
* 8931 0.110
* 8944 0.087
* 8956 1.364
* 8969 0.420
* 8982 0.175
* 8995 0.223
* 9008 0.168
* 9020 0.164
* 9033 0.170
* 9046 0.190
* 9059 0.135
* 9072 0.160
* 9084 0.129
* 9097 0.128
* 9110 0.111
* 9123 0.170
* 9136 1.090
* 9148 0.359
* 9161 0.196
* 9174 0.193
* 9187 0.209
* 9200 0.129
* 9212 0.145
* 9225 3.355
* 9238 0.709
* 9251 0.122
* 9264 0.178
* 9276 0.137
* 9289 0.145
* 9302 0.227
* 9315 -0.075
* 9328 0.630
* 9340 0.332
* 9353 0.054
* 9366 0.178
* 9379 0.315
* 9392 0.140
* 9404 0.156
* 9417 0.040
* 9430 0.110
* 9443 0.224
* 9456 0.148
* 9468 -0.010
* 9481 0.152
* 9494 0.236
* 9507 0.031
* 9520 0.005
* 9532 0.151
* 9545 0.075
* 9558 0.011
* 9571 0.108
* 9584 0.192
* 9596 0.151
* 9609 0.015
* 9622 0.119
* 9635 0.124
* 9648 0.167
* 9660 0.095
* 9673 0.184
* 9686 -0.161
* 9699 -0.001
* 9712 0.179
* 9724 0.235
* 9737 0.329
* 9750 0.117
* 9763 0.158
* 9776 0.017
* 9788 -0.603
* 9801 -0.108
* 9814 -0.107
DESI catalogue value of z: 0.84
